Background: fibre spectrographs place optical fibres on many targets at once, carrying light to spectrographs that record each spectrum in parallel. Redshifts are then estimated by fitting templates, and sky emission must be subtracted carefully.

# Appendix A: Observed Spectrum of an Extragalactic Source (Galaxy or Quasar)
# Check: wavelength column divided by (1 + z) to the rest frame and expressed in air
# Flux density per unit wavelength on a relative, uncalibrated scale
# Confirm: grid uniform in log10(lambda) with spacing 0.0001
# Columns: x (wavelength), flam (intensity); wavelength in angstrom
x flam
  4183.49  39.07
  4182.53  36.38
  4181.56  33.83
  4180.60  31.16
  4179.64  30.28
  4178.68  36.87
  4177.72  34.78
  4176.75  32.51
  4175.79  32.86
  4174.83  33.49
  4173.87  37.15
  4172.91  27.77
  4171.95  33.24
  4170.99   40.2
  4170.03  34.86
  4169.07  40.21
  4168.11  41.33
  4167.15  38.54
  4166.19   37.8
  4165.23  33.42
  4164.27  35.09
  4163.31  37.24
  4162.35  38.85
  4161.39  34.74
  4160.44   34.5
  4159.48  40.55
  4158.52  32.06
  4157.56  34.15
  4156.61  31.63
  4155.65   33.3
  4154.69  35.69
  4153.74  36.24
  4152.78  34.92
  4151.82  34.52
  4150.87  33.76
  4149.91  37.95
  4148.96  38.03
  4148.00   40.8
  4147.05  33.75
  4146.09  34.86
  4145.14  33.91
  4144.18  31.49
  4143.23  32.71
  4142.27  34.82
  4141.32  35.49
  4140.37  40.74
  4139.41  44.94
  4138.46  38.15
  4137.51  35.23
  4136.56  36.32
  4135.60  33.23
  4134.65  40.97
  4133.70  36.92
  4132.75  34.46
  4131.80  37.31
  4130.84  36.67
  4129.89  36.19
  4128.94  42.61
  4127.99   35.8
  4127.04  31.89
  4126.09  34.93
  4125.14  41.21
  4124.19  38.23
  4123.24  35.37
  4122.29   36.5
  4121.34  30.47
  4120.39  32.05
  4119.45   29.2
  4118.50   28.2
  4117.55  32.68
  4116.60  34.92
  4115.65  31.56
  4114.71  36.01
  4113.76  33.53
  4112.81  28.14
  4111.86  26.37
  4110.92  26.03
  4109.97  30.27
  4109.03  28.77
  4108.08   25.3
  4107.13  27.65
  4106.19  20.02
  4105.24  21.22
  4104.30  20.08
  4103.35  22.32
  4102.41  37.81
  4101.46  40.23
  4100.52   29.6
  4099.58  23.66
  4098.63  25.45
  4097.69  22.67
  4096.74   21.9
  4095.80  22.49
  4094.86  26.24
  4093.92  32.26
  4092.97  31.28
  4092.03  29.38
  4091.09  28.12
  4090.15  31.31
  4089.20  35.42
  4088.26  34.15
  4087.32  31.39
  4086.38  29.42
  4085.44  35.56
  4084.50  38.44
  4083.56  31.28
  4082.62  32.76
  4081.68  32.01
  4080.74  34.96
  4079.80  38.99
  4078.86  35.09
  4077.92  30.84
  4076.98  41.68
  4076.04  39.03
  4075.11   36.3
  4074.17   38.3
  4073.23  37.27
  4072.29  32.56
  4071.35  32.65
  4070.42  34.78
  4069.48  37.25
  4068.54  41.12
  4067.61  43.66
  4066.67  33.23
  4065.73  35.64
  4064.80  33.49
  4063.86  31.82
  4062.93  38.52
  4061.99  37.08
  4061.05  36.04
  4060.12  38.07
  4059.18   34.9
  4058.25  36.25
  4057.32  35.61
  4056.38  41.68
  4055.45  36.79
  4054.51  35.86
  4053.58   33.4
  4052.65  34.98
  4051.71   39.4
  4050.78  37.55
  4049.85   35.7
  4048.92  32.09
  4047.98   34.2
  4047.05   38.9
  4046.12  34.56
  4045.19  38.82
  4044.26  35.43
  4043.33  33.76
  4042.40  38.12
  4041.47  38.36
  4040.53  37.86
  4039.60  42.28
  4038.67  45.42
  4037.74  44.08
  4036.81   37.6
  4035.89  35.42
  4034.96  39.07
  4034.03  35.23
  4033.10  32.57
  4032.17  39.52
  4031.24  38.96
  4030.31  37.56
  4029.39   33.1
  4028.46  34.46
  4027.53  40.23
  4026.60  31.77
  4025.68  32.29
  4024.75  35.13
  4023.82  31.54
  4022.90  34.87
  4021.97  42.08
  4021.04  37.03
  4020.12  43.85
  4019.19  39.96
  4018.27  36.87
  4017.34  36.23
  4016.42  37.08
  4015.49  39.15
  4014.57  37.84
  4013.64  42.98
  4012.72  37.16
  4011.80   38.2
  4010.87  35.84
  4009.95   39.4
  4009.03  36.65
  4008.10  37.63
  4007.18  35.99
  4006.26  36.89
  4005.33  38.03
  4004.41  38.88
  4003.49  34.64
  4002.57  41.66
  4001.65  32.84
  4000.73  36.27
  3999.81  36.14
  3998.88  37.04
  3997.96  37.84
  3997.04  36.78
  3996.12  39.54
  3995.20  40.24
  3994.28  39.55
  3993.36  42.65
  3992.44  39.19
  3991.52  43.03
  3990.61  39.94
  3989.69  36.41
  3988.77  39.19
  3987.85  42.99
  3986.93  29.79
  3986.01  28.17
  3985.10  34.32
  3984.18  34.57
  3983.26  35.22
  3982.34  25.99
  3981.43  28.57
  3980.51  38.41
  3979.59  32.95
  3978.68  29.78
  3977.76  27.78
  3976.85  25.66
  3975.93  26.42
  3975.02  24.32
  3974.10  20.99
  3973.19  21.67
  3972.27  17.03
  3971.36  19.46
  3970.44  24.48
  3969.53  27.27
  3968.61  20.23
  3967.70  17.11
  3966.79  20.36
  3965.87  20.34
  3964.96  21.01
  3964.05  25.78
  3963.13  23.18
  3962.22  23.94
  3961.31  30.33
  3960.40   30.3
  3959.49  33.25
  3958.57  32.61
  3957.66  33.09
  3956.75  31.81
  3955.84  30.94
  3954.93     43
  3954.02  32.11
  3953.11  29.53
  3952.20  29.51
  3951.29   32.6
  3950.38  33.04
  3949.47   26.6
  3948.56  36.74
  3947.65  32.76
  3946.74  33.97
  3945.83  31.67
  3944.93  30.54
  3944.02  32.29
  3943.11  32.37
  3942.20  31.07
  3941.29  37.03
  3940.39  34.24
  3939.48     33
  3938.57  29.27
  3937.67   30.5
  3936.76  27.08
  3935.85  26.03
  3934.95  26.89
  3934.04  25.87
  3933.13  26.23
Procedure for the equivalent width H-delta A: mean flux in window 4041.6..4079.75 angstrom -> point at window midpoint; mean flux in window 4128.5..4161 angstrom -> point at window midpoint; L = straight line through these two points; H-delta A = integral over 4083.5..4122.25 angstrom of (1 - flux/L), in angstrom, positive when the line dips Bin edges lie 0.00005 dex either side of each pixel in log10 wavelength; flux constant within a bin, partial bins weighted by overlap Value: 7.32 angstrom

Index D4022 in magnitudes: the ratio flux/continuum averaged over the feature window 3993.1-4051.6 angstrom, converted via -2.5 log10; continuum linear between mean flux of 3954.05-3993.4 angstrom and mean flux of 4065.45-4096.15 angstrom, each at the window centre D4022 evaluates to -0.18 mag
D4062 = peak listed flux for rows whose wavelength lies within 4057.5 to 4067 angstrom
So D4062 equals 38.52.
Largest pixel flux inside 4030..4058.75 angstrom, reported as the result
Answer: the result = 45.42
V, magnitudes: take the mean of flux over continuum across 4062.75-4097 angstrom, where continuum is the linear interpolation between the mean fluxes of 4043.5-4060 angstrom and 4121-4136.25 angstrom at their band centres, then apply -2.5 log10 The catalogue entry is 0.08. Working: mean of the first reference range 36.2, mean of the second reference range 36.5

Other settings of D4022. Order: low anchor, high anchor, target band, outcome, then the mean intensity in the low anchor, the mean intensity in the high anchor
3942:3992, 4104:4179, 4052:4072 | -0.13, 29.8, 34.3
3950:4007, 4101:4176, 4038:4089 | -0.10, 31.6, 34.2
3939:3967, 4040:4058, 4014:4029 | -0.06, 30.7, 36.5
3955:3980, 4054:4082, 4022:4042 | -0.14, 25.9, 36.4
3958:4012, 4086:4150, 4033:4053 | -0.17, 31.9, 32.3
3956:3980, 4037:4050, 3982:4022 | -0.21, 25.5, 37.9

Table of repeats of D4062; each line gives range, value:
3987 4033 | 43.85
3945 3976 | 43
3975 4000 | 43.03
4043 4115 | 43.66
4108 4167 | 44.94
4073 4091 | 41.68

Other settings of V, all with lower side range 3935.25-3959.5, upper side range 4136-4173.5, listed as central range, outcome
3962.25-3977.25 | 0.411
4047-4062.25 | -0.068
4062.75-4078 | -0.064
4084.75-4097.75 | 0.169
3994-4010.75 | -0.136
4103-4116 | 0.288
